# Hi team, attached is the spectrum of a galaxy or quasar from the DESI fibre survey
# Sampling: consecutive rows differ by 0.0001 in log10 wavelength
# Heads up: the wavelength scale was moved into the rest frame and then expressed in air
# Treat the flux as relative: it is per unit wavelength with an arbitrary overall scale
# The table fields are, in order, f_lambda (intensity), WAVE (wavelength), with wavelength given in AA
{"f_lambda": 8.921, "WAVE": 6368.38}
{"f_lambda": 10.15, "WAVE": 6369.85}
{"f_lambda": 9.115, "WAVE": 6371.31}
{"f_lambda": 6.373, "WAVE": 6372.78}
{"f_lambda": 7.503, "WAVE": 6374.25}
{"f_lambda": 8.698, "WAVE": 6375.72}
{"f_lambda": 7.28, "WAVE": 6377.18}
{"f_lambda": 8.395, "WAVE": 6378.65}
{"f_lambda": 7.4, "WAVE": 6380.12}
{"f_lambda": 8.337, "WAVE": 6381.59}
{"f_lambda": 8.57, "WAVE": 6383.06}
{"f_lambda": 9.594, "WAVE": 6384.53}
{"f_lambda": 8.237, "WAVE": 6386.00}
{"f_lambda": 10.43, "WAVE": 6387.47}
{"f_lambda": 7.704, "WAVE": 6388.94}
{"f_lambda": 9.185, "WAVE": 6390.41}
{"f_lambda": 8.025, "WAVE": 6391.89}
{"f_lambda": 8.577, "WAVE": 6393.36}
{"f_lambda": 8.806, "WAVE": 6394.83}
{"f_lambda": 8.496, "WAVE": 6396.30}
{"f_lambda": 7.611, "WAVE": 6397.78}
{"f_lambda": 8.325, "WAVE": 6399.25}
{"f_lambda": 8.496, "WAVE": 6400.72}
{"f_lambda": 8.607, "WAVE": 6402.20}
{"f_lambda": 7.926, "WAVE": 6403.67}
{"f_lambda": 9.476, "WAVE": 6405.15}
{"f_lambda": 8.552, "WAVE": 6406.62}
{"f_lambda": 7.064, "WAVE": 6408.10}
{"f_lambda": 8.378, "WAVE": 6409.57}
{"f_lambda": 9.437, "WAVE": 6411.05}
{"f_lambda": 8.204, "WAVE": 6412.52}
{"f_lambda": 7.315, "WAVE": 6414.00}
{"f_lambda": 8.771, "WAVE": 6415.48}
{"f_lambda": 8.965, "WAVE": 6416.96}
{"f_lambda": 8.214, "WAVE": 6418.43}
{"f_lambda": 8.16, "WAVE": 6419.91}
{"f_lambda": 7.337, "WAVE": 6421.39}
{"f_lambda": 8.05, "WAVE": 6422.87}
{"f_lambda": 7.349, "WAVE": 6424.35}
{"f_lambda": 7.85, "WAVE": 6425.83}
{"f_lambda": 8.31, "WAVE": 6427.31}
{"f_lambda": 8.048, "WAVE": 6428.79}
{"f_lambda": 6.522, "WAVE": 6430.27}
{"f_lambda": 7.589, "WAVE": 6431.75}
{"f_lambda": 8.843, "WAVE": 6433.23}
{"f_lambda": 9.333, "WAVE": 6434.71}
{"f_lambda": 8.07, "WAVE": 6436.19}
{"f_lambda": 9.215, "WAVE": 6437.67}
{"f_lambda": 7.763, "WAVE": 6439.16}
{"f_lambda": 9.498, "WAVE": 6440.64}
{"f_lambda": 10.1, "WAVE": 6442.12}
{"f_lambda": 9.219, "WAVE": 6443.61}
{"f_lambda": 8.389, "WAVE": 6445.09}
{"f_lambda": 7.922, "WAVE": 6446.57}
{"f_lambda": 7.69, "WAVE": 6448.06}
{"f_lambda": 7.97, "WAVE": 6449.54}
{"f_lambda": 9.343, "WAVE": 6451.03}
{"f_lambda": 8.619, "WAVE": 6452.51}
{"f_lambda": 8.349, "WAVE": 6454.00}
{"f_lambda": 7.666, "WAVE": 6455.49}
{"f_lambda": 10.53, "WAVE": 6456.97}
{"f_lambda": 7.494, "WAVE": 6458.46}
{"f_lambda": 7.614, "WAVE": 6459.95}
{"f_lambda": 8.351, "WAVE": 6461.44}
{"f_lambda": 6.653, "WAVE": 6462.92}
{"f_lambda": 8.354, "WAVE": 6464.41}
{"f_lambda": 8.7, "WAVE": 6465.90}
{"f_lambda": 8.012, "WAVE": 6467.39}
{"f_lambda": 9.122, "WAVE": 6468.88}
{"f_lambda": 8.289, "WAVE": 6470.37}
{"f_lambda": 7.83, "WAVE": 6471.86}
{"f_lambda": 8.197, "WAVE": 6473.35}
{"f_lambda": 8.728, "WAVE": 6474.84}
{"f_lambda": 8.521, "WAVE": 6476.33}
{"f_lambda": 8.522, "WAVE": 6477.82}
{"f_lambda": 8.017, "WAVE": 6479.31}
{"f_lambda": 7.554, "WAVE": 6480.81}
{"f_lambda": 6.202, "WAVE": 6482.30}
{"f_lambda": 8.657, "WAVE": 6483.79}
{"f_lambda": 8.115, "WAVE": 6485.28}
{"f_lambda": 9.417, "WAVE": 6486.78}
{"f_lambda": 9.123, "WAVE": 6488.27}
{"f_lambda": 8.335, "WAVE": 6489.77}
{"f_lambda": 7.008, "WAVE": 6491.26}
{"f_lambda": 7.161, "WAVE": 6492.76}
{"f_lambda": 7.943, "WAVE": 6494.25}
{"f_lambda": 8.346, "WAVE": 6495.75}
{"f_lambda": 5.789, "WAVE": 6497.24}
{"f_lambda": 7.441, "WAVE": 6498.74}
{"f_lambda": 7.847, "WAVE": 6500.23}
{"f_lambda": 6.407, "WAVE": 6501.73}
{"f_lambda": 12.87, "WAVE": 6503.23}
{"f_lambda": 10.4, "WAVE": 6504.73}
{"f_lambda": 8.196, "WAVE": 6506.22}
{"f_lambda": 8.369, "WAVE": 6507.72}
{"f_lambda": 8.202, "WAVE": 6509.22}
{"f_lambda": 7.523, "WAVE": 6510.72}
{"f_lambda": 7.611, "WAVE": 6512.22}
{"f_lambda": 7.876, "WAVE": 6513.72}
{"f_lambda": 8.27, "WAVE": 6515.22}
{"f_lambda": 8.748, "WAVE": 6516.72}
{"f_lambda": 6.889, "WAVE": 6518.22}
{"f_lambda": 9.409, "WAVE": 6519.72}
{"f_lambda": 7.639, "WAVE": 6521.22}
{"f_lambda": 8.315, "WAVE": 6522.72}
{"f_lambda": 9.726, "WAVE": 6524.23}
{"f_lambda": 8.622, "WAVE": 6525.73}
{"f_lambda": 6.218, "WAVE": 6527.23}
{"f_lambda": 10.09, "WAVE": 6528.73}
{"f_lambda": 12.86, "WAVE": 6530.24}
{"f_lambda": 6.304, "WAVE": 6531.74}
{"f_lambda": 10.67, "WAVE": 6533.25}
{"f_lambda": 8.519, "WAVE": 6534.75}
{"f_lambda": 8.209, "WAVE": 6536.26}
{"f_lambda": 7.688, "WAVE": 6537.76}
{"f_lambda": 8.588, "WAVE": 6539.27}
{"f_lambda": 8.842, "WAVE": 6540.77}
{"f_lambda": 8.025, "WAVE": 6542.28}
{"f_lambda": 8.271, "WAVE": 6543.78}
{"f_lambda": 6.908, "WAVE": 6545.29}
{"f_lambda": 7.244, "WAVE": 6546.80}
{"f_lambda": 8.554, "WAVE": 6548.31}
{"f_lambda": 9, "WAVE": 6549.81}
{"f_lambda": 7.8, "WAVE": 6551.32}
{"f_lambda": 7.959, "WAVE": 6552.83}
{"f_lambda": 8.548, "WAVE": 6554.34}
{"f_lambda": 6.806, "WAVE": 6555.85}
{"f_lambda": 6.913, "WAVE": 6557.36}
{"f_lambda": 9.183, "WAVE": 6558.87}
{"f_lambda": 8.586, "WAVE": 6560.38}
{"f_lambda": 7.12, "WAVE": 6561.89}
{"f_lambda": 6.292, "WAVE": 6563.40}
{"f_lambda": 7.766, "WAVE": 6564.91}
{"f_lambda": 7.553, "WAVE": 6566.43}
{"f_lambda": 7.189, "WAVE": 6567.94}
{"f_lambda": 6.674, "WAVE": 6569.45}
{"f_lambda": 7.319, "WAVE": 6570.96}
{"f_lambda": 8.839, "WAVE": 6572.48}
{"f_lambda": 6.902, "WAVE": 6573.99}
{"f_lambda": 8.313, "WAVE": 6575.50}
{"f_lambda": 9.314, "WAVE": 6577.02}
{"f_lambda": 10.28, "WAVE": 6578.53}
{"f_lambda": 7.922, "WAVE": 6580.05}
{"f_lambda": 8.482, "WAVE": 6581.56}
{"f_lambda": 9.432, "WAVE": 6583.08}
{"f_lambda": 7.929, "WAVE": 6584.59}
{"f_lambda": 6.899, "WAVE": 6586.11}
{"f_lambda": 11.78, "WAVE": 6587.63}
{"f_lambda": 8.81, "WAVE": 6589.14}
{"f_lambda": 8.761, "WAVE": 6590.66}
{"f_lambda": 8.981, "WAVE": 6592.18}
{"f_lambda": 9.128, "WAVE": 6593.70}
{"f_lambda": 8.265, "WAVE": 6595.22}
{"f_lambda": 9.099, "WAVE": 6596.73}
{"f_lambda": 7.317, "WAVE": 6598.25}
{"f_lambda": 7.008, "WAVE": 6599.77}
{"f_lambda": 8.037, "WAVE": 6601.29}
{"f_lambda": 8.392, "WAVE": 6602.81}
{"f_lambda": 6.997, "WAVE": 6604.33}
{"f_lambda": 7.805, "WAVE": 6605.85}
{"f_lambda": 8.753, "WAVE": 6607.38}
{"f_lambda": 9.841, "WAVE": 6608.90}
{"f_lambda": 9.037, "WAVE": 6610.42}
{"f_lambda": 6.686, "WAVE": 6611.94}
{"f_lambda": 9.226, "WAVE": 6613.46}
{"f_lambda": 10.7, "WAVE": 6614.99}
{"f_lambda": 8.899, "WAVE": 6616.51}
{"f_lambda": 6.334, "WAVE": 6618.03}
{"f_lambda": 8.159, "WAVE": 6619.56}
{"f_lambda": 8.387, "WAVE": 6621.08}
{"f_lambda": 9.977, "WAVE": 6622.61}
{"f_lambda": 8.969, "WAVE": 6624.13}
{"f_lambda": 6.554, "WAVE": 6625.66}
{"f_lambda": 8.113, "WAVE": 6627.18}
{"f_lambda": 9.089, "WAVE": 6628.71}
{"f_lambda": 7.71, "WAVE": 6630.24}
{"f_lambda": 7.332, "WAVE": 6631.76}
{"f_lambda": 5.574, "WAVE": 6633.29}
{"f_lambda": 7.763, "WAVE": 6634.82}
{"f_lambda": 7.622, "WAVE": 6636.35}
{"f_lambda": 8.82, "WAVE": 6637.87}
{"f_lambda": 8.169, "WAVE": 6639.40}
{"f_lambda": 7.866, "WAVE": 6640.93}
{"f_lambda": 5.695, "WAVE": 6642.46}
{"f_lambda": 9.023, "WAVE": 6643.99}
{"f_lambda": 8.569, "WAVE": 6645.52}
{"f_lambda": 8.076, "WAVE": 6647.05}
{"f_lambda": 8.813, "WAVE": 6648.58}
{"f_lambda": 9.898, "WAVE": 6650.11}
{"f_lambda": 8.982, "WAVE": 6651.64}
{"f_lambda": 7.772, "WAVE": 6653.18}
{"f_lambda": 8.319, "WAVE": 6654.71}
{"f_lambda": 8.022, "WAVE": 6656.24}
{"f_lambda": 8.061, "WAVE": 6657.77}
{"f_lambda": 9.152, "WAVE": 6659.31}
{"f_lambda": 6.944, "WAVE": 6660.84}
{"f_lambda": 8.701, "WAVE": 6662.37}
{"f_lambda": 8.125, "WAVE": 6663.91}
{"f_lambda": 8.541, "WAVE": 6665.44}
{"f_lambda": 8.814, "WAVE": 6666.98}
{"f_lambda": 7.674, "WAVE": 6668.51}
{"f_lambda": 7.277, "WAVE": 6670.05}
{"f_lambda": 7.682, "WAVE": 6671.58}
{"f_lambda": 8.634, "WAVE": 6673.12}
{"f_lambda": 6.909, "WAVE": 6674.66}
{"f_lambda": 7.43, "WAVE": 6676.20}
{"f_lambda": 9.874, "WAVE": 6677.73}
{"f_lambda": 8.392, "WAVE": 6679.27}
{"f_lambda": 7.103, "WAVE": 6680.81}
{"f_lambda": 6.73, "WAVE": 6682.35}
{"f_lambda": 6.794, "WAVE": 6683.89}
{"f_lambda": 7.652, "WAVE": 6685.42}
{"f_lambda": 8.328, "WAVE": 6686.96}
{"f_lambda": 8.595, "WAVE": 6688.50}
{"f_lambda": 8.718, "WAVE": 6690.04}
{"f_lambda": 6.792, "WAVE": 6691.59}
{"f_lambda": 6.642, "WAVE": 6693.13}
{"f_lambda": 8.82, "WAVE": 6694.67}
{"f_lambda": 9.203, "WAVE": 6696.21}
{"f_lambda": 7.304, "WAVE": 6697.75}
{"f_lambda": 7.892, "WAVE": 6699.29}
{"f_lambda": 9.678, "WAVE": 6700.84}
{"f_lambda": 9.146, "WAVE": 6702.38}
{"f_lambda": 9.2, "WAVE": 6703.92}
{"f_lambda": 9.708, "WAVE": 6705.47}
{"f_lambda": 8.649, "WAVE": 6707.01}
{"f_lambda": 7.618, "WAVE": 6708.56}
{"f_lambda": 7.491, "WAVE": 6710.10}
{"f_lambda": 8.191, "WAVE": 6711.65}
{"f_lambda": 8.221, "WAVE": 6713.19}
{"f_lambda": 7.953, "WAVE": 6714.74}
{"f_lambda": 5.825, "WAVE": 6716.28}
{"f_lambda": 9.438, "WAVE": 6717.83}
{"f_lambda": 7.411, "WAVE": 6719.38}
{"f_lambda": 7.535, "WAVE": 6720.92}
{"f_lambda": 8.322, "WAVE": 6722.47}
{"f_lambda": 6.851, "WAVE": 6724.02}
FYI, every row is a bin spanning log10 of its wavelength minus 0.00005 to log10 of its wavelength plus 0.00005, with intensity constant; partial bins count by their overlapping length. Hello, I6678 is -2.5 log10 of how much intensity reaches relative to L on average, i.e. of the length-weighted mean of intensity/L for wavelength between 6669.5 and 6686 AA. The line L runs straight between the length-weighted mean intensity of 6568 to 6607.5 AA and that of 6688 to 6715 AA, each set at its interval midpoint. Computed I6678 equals 0.09 mag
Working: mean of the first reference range 8.34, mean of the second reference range 8.33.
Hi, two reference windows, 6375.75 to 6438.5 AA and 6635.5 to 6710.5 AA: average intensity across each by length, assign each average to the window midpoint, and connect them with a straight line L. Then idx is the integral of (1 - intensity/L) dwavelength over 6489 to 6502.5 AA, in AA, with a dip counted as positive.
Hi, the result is 1.5 AA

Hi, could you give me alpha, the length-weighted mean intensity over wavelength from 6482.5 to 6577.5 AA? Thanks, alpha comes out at 8.16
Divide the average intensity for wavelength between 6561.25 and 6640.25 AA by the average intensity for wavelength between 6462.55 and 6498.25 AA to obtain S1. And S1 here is 1.02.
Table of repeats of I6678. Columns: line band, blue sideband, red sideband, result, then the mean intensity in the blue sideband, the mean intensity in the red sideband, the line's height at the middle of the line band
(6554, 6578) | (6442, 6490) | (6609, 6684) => 0.07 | 8.33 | 8.13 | 8.22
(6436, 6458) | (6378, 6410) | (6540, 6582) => -0.05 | 8.46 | 7.95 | 8.3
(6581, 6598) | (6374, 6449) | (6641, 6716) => -0.08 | 8.35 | 8.14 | 8.21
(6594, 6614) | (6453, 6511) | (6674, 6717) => -0.01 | 8.21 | 8.04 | 8.11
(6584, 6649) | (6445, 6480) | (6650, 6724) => -0.01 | 8.29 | 8.1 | 8.16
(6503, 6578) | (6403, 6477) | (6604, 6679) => 0.00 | 8.32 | 8.2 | 8.26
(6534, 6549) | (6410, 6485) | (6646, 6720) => 0.02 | 8.27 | 8.15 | 8.22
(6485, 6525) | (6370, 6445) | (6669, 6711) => 0.00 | 8.36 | 8.08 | 8.26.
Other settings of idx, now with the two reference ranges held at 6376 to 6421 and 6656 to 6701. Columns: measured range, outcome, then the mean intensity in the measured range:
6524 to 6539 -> -1.17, 8.85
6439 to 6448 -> -0.49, 8.8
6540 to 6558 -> 0.60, 7.91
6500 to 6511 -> -0.76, 8.82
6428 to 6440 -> 0.25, 8.19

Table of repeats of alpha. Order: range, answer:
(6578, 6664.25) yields 8.33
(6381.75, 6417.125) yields 8.52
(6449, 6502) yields 8.08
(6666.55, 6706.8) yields 8.12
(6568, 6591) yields 8.47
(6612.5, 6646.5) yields 8.11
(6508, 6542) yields 8.48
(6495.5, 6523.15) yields 8.22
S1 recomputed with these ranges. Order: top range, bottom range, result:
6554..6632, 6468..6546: 0.99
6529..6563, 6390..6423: 1.00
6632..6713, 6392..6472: 0.97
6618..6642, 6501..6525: 0.93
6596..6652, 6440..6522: 0.99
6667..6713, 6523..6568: 0.98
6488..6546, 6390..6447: 1.00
